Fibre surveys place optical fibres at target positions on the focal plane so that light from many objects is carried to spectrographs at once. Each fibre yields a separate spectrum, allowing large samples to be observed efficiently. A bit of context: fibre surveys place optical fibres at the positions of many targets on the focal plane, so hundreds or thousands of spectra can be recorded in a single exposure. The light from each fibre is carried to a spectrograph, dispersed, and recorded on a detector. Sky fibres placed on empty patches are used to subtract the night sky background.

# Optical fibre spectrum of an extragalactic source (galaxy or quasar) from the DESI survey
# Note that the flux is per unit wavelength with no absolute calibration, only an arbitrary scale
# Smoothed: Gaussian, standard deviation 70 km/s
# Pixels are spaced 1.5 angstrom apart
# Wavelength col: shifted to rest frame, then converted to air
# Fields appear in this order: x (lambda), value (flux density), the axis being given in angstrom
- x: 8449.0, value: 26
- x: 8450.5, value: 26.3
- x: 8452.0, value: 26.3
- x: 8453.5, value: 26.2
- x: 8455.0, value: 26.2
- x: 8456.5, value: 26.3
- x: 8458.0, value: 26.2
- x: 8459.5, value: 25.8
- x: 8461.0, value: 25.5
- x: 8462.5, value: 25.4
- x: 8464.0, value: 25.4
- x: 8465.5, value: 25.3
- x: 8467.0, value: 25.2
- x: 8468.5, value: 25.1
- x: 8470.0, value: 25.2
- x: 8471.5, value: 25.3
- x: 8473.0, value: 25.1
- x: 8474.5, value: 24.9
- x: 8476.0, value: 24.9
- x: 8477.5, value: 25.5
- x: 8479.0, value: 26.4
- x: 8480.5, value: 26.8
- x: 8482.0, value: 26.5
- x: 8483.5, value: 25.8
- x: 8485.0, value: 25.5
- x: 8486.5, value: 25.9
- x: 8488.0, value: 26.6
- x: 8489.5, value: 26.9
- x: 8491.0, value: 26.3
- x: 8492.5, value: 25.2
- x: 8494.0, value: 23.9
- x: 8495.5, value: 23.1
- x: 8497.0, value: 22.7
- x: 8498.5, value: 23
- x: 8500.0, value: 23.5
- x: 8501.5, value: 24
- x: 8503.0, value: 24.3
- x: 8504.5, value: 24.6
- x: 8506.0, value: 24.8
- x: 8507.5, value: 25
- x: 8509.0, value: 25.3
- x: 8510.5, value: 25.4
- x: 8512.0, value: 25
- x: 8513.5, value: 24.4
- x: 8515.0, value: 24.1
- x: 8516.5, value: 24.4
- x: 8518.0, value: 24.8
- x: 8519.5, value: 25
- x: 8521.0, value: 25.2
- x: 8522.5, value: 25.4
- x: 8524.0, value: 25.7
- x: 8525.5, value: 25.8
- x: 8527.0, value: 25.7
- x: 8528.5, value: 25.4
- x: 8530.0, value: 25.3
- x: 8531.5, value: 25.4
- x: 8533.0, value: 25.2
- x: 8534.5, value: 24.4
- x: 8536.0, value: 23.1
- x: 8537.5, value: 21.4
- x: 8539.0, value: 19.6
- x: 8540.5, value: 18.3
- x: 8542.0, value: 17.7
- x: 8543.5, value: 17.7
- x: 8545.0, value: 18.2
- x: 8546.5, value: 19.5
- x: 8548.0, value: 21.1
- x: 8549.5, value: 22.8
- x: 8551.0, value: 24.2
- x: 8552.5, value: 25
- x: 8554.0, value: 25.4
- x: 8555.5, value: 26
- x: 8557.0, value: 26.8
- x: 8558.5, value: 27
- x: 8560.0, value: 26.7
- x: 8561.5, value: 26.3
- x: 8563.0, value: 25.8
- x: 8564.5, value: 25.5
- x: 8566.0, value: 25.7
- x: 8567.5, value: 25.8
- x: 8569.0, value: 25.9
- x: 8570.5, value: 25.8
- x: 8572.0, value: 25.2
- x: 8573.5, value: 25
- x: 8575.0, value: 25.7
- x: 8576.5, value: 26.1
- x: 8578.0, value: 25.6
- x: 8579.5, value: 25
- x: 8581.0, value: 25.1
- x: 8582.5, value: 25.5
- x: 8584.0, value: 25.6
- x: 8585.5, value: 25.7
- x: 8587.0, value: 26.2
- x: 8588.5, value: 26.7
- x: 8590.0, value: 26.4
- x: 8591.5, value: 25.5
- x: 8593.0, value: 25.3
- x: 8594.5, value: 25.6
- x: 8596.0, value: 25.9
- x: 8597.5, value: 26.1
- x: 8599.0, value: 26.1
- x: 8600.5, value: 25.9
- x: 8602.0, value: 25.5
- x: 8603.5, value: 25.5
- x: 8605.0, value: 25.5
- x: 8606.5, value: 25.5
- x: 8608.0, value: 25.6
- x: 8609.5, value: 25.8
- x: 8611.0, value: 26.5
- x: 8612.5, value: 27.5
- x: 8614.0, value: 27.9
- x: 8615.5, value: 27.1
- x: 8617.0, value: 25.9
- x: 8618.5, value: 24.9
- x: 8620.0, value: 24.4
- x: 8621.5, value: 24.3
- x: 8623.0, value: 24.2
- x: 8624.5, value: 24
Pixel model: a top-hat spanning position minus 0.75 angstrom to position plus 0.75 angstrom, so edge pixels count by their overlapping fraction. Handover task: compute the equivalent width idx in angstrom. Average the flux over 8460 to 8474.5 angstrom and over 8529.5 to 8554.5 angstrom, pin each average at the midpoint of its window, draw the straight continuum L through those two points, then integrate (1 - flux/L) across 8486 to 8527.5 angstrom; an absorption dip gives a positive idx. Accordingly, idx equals -2.37 angstrom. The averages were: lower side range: 25.3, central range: 24.8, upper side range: 22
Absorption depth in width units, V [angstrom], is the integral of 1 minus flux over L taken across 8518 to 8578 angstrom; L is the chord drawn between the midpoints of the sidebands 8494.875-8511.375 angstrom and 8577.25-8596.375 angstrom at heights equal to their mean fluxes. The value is 2.0 angstrom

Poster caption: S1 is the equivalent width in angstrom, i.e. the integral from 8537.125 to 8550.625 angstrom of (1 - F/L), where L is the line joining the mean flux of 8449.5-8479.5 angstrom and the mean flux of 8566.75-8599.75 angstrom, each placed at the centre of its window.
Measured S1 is 3.2 angstrom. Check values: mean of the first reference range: 25.6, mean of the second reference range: 25.7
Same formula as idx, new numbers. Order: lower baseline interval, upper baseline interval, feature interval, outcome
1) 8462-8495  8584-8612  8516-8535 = 0.3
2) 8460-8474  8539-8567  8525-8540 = -0.2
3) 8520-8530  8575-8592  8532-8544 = 2.1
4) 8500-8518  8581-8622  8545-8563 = 0.6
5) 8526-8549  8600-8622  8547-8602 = -3.8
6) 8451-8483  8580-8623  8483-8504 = 0.8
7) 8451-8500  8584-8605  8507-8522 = 0.4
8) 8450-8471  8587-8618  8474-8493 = -0.1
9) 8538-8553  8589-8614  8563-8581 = -2.0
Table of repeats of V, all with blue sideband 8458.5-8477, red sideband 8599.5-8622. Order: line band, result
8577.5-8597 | 0.1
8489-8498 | 0.3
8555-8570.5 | -0.3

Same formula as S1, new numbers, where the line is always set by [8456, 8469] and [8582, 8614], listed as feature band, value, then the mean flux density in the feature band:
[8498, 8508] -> 0.6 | 24.2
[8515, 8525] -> 0.3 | 25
